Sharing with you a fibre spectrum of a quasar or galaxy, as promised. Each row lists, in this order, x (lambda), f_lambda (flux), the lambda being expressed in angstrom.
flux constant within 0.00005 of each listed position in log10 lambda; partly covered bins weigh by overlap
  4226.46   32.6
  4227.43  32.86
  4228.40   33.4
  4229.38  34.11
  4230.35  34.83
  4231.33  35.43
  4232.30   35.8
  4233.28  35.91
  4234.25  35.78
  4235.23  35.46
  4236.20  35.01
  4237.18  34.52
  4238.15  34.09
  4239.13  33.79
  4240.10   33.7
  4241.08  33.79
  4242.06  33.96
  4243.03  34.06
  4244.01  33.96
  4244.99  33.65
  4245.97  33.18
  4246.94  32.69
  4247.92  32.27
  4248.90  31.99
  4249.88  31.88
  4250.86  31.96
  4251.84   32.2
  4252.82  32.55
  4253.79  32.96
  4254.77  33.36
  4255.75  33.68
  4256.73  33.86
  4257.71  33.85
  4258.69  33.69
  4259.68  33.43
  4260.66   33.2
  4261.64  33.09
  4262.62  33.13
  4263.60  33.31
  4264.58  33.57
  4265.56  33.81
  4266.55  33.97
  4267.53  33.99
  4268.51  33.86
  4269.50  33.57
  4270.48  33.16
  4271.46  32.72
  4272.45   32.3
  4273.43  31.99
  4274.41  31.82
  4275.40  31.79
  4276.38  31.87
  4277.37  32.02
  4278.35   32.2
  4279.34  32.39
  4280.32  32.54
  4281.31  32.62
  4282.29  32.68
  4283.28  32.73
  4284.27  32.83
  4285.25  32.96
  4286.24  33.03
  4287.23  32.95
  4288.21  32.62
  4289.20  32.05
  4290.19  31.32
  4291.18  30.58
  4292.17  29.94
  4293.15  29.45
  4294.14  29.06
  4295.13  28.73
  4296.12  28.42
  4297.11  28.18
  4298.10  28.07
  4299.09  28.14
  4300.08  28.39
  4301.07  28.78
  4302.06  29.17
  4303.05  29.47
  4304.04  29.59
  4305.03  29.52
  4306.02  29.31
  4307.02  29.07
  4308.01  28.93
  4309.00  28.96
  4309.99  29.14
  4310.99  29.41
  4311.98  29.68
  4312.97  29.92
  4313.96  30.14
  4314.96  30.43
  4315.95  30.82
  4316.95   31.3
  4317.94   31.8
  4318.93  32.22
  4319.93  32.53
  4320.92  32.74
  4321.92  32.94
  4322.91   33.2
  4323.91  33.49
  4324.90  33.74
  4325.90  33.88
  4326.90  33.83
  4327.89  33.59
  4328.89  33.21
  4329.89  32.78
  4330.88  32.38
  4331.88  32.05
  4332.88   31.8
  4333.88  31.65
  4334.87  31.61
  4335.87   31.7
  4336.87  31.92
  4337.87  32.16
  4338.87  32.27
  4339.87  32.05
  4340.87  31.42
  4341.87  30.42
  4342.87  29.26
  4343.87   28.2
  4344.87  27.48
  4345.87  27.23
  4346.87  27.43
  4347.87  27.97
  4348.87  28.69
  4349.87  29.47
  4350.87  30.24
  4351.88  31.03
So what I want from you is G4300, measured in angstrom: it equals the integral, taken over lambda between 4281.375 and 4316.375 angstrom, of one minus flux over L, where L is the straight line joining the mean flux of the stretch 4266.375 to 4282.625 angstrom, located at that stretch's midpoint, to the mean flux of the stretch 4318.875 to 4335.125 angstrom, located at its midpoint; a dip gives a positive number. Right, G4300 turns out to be 2.8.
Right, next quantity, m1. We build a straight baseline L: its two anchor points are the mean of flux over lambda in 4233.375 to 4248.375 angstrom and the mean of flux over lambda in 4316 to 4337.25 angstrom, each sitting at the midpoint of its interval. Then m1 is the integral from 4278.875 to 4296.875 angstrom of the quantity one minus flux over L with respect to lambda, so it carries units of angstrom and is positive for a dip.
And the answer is 1.0 angstrom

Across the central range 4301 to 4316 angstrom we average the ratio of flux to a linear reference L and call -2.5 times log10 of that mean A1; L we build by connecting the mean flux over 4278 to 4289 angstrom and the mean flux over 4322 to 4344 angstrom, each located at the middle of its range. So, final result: 0.10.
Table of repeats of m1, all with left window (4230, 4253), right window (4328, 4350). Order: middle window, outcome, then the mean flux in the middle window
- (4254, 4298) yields 0.60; 32.3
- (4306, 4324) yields 0.35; 30.8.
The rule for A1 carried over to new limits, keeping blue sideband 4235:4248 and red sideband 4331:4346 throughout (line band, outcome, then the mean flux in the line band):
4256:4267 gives -0.01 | 33.5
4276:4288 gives 0.00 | 32.6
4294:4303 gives 0.13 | 28.6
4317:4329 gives -0.06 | 33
